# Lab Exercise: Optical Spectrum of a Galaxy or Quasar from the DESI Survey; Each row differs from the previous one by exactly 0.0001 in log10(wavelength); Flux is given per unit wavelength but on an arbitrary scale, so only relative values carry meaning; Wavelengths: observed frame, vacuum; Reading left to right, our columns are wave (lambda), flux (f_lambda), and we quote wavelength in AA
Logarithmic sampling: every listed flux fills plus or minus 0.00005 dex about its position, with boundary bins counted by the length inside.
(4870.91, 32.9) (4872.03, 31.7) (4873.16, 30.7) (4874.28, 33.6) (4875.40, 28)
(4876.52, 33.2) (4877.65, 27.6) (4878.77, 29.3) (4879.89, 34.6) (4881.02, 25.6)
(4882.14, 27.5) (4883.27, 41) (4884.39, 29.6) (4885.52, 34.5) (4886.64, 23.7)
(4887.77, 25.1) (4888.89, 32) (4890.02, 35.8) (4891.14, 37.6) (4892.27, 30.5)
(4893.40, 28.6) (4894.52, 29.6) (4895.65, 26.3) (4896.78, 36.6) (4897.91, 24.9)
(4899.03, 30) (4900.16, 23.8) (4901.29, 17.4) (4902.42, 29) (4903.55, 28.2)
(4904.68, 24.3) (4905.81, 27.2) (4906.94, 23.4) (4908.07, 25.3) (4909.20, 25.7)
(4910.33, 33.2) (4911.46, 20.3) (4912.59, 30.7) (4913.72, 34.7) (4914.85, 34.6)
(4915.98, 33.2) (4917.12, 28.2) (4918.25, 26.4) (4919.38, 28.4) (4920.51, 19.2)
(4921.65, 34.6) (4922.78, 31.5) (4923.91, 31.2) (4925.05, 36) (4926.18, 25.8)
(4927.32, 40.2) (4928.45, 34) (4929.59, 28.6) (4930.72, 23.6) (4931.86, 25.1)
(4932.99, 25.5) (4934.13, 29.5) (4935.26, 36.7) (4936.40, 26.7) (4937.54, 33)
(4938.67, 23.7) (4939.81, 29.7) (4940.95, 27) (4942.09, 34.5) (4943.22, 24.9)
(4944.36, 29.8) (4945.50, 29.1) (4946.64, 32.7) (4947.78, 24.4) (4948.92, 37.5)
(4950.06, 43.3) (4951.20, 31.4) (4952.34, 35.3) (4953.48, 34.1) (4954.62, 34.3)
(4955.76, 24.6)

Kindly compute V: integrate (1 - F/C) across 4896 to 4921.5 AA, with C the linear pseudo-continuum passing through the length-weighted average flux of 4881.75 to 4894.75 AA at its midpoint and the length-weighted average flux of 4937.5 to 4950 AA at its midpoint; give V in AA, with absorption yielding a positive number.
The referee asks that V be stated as 2.7 AA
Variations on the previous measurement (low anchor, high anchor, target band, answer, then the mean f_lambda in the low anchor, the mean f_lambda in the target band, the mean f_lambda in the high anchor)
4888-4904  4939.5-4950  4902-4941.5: 1.3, 29.2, 29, 30.6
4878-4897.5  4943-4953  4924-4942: 1.2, 31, 29.8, 32.3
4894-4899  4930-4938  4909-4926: -0.6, 29.4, 29.9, 28.5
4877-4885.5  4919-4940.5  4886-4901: 0.6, 31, 29.4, 29.6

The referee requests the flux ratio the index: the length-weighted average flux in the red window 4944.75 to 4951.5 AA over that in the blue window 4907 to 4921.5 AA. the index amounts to 1.2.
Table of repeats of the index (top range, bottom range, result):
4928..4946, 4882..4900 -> 0.94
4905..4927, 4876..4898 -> 0.94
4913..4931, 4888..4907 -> 1.07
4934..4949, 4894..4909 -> 1.12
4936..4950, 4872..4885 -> 0.97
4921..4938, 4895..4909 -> 1.17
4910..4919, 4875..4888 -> 1.00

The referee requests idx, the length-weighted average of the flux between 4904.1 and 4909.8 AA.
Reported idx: 25.2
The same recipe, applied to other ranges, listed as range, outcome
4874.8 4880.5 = 30.5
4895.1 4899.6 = 29.5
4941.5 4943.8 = 29.7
